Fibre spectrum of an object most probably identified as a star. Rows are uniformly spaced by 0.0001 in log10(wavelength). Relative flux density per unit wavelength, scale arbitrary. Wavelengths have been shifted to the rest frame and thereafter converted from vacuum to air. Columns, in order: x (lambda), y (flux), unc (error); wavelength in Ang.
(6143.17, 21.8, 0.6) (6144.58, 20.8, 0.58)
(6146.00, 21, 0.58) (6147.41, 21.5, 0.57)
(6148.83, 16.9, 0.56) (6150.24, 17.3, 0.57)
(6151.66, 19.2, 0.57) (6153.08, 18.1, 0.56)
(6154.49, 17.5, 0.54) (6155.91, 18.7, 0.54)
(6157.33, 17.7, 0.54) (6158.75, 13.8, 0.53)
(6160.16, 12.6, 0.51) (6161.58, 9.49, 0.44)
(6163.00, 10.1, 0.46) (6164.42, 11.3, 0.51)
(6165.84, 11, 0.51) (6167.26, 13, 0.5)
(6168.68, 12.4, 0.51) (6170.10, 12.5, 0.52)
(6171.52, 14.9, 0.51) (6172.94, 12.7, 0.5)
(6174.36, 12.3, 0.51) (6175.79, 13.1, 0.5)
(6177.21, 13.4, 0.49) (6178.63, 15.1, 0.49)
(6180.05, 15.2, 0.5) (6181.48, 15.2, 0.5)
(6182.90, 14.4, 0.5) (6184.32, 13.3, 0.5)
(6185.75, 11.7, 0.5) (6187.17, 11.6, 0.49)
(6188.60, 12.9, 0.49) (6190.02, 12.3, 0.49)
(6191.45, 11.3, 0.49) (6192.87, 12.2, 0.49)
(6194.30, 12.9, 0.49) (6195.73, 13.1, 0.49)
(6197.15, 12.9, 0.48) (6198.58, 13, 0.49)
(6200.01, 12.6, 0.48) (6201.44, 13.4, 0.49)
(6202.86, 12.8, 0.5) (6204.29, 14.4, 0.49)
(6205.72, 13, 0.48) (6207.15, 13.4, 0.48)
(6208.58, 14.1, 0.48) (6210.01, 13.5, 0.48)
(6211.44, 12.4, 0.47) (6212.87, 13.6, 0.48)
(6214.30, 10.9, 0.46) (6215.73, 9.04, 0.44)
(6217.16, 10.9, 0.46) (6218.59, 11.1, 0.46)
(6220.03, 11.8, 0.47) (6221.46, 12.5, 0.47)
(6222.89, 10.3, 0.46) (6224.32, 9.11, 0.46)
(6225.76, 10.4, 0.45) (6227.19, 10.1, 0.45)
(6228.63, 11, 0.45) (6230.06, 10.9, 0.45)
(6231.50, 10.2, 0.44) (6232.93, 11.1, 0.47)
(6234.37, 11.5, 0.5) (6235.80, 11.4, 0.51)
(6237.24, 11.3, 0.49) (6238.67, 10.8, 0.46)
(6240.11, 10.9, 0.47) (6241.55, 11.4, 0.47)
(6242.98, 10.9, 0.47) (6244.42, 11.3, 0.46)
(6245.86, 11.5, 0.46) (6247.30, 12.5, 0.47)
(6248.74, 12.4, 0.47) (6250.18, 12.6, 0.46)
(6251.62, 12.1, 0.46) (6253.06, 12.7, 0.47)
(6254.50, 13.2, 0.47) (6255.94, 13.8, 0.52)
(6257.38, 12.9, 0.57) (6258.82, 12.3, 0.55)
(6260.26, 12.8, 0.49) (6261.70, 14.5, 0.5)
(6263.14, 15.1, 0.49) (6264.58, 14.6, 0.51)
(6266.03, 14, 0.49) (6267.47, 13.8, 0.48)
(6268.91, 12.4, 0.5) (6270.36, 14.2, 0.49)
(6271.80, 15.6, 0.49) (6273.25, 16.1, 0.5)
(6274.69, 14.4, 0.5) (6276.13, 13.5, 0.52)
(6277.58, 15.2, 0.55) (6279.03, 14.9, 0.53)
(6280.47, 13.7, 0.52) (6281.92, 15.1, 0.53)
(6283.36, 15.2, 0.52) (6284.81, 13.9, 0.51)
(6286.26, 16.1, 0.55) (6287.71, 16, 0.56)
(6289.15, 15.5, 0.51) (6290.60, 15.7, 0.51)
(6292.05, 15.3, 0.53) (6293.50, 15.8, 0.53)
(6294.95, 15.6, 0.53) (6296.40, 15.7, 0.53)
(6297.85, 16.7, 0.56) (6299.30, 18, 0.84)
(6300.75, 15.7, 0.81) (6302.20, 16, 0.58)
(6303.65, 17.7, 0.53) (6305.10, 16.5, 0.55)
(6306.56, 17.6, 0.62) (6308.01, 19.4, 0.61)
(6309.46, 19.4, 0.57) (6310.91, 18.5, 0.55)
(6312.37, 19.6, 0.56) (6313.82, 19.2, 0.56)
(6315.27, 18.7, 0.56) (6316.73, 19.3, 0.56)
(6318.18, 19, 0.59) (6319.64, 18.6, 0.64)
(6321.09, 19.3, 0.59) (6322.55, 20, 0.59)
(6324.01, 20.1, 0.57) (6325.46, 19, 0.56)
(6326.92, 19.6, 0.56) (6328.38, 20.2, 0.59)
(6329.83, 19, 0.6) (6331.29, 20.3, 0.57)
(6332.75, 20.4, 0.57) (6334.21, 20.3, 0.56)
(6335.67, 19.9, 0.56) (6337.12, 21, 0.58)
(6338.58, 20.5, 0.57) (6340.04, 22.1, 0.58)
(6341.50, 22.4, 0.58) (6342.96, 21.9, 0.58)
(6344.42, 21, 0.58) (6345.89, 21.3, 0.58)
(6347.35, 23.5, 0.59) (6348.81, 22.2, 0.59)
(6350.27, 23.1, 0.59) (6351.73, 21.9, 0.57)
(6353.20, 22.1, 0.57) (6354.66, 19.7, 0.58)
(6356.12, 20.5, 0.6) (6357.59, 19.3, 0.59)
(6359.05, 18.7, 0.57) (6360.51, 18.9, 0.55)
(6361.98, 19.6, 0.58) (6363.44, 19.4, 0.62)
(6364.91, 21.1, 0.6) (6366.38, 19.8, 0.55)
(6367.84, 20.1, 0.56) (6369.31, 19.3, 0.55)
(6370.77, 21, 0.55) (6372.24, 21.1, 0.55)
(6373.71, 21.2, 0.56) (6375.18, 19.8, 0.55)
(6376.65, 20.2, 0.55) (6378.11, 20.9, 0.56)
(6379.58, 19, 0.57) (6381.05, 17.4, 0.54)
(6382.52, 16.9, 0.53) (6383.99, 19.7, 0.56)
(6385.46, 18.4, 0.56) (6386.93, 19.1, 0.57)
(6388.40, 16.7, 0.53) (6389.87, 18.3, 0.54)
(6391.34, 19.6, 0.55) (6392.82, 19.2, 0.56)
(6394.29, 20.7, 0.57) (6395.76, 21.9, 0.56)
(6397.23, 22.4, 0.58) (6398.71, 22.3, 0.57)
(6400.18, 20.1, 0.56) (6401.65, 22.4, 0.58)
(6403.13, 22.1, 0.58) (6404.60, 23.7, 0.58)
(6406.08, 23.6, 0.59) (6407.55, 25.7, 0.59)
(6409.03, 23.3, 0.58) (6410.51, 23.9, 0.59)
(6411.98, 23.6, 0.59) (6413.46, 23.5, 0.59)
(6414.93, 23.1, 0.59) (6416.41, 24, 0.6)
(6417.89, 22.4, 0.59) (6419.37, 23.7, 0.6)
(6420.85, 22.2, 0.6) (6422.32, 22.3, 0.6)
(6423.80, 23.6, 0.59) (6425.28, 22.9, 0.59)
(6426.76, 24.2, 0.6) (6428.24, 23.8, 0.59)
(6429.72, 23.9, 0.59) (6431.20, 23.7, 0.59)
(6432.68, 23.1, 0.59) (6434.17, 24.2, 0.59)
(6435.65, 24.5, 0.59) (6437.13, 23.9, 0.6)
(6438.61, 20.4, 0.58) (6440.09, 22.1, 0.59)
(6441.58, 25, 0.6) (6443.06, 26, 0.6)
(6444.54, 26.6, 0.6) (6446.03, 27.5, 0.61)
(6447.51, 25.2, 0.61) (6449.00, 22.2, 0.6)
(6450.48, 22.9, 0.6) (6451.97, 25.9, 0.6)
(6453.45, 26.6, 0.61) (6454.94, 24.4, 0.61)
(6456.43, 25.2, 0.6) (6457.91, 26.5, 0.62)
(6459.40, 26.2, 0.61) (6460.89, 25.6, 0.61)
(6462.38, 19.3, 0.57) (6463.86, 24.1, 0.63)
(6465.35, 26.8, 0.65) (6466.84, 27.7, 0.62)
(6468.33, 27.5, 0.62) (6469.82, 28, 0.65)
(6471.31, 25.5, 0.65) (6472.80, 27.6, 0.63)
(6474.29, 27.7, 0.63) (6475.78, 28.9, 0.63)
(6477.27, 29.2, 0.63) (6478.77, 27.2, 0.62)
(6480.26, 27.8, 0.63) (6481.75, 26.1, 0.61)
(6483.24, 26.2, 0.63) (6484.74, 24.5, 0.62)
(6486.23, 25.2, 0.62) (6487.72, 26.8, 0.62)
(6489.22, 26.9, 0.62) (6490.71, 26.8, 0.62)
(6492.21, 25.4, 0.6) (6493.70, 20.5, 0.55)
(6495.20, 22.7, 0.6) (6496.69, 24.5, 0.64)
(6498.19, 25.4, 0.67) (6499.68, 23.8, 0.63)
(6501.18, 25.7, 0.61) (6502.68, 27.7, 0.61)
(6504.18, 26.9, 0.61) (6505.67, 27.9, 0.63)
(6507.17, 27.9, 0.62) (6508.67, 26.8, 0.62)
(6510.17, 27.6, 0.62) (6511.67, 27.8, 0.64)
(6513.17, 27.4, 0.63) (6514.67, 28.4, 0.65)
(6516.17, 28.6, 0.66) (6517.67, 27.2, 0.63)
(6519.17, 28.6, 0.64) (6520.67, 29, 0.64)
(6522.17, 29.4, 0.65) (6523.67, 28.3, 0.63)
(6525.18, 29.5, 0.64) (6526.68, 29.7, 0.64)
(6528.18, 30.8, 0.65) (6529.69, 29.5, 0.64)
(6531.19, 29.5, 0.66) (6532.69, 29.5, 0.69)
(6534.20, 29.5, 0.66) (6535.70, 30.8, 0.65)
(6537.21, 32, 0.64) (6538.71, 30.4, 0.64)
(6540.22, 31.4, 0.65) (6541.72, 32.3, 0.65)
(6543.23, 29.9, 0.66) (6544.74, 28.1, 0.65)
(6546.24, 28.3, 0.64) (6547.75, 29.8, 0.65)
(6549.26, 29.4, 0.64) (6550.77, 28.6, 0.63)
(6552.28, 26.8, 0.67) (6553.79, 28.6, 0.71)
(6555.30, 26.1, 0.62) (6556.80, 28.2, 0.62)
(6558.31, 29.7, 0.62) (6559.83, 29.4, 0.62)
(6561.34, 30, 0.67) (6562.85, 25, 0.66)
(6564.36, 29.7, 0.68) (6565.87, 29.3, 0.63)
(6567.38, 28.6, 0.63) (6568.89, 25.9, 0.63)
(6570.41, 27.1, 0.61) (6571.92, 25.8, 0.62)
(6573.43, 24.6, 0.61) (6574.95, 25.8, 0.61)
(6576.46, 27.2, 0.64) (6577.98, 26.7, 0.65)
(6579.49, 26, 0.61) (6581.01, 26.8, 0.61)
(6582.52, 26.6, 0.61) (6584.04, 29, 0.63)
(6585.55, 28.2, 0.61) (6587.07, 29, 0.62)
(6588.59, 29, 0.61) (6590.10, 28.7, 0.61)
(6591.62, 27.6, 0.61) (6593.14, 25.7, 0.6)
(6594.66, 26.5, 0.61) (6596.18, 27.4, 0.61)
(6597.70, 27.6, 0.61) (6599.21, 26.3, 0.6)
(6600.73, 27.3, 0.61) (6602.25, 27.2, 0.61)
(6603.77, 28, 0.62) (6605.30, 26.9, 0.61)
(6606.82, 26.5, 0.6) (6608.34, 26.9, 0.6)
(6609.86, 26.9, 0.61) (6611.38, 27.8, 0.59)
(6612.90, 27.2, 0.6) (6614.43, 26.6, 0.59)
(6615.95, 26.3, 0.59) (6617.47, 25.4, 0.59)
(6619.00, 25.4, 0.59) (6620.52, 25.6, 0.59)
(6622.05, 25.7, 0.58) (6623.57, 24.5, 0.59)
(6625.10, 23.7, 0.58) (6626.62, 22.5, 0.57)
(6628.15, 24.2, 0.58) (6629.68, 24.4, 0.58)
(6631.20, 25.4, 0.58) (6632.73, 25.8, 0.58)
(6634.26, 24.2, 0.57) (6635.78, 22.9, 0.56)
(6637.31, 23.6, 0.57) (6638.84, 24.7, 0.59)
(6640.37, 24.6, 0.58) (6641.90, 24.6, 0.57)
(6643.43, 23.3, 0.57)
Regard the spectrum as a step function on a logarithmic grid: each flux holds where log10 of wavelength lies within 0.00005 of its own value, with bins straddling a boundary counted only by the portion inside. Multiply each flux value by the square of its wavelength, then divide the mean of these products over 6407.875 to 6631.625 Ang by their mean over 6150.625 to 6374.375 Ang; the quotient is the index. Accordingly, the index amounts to 1.9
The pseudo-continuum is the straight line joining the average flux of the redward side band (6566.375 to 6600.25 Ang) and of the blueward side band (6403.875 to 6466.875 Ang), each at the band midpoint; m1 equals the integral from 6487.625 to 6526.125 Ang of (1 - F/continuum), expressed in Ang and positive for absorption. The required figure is -1.90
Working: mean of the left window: 24.1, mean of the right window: 27.1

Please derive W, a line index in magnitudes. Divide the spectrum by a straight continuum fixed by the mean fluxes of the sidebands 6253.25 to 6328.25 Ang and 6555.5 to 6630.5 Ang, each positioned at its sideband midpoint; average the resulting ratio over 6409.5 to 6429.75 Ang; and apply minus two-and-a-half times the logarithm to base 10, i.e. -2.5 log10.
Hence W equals -0.13 mag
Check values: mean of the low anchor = 16.2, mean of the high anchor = 26.9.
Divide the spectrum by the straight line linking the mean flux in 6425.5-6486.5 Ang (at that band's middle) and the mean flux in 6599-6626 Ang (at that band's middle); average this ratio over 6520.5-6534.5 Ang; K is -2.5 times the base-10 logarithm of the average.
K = -0.15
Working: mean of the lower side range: 25.3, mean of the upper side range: 26.3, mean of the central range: 29.5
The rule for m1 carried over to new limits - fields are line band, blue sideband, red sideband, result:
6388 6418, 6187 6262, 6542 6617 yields -3.3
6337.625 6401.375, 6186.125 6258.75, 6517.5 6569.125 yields -1.9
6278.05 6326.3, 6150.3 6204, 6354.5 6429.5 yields 2.2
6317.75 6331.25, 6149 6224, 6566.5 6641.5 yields -1.5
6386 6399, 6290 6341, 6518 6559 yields 1.4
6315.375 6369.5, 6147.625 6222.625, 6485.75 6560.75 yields -0.5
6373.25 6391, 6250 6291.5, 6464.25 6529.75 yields 1.4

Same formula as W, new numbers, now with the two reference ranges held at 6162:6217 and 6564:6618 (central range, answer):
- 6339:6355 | -0.19 mag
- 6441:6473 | -0.14 mag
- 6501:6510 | -0.13 mag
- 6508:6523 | -0.15 mag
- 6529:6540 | -0.20 mag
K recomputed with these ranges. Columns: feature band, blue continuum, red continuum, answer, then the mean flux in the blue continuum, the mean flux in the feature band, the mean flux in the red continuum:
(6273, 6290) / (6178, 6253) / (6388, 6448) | 0.05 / 12.1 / 14.9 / 23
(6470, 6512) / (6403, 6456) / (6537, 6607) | -0.03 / 23.9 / 26.3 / 28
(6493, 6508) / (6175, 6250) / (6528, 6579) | 0.03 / 12.2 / 25.3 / 28.6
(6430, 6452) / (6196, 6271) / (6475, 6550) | -0.01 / 12.2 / 24.1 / 27.9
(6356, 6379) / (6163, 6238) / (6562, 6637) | -0.10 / 12.3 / 20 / 26.5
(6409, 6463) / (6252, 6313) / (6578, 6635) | -0.17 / 15.3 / 24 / 26.5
